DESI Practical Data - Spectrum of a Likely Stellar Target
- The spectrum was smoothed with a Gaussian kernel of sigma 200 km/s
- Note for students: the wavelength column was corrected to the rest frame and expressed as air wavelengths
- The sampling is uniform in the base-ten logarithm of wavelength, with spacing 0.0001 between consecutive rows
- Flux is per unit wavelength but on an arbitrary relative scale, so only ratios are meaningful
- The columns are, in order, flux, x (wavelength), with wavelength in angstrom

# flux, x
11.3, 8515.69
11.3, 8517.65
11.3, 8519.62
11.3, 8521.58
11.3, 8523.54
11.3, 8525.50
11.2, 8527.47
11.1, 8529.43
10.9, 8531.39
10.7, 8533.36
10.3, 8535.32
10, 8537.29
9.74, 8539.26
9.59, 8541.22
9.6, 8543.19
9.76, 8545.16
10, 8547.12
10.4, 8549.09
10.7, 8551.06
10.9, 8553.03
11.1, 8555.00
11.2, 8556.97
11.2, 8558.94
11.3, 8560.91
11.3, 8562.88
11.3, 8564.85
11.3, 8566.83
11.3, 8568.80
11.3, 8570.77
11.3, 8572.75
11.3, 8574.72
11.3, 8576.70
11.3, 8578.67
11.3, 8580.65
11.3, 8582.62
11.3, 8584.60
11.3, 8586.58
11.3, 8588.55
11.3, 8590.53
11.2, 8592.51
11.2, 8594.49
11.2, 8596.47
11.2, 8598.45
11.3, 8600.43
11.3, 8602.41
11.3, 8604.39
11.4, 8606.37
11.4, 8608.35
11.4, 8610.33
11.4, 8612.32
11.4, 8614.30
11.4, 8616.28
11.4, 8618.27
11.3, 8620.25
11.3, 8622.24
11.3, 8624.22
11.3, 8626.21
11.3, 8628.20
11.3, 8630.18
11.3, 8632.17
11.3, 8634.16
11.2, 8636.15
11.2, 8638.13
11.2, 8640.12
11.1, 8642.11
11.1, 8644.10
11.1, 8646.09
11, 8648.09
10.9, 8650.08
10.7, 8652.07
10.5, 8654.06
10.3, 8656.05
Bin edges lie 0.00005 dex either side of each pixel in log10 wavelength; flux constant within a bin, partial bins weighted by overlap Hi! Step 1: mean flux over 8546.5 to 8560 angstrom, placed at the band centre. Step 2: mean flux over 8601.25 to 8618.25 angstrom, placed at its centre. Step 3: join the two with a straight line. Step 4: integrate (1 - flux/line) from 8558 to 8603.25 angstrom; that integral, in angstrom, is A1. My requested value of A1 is -0.8 angstrom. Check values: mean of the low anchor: 10.8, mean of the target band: 11.3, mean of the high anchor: 11.4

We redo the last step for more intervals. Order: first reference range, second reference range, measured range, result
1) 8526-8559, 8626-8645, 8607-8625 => -0.48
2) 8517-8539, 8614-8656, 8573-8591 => -0.43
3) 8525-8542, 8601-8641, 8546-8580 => -0.91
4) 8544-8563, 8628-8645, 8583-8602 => -0.49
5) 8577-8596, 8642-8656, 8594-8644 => -1.05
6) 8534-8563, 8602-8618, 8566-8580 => -0.62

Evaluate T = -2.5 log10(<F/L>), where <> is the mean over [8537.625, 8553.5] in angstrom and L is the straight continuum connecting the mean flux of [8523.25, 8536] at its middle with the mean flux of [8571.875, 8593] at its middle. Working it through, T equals 0.10 mag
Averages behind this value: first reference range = 11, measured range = 10.1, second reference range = 11.3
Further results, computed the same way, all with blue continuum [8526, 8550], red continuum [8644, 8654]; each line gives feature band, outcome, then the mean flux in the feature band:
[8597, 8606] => -0.064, 11.3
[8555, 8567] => -0.083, 11.2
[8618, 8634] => -0.052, 11.3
